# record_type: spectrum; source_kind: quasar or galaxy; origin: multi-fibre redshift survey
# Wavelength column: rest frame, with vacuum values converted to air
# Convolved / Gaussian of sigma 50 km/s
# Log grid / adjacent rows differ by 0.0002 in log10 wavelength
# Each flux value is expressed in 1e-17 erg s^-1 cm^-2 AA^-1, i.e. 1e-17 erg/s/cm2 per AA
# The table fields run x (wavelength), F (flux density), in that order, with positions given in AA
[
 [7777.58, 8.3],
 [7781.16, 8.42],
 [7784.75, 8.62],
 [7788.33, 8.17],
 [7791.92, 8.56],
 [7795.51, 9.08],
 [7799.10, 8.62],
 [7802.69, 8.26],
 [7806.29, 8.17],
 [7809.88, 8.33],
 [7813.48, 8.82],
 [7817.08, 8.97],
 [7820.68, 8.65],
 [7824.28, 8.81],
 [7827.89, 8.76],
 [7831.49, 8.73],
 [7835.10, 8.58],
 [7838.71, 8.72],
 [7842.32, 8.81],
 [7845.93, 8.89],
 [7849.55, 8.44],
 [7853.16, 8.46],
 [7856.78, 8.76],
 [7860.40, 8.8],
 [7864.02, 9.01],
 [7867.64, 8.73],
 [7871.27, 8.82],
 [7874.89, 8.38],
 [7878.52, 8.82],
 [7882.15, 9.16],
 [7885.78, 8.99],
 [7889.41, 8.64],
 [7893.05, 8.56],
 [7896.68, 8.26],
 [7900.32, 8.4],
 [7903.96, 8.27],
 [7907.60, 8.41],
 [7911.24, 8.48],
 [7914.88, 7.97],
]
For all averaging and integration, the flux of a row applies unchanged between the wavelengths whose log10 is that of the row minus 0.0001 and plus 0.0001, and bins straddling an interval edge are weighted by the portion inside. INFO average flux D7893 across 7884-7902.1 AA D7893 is 8.57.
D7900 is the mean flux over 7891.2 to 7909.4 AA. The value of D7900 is 8.38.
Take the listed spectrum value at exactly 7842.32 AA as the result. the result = 8.81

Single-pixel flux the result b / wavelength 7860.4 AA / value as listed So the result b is 8.8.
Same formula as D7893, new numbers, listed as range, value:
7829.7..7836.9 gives 8.65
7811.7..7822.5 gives 8.82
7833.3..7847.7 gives 8.75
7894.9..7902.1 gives 8.33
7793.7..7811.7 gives 8.49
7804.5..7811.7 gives 8.26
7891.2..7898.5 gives 8.41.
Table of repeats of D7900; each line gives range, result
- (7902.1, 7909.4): 8.34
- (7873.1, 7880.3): 8.6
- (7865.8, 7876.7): 8.65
